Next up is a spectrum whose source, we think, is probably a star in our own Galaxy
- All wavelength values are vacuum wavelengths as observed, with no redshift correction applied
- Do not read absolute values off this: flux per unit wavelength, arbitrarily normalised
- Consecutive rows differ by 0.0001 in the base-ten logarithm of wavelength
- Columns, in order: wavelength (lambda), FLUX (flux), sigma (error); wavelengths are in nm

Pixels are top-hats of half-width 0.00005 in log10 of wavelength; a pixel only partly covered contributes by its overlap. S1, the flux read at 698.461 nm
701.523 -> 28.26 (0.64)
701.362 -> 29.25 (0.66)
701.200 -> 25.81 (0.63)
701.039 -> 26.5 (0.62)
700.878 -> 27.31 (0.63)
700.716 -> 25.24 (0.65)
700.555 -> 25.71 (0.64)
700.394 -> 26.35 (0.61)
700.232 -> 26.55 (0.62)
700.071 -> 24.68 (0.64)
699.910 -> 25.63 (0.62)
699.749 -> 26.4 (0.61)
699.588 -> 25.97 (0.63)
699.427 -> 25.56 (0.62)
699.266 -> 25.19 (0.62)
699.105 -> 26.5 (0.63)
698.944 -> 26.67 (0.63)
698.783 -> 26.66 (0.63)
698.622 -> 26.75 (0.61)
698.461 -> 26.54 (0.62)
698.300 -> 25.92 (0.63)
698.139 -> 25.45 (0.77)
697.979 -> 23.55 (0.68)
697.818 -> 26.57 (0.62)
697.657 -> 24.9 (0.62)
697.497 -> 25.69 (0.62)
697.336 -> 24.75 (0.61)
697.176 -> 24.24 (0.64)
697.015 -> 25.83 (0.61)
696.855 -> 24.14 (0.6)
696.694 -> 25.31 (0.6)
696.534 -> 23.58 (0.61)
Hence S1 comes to 26.54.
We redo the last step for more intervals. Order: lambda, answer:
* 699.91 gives 25.63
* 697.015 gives 25.83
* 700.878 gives 27.31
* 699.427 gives 25.56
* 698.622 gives 26.75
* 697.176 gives 24.24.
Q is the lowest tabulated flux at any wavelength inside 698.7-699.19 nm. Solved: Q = 26.5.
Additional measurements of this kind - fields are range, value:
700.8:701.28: 25.81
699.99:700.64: 24.68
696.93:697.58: 24.24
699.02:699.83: 25.19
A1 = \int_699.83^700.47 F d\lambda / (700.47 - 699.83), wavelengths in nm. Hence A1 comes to 25.8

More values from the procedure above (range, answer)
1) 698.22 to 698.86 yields 26.4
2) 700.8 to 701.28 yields 26.6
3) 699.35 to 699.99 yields 25.9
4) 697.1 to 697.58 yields 24.9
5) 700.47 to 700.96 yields 26.1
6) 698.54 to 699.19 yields 26.6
